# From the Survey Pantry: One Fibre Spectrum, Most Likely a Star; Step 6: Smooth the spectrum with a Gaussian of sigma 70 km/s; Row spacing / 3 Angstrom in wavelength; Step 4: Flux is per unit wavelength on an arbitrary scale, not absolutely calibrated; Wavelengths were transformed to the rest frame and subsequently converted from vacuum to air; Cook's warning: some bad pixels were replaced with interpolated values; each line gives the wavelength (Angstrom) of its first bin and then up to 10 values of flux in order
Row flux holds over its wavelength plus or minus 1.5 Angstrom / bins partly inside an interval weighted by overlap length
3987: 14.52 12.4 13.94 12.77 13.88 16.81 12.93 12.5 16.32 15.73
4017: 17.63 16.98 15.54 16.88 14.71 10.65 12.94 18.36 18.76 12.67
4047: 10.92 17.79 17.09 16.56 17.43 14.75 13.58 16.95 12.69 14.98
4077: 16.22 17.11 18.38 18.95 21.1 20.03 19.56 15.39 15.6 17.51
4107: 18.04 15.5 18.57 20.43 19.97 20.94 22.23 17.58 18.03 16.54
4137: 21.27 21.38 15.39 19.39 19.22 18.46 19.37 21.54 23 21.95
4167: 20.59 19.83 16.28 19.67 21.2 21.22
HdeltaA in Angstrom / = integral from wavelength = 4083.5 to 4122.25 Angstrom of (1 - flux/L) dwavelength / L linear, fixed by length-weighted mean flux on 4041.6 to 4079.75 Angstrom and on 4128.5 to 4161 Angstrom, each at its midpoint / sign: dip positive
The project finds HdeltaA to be -2.9 Angstrom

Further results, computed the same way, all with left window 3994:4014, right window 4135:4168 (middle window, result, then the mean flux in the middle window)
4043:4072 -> 2.26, 15.1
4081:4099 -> -1.31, 18.9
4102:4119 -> 0.35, 18.1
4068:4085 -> 1.09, 16.1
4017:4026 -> -0.96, 16.6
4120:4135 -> -0.04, 19.2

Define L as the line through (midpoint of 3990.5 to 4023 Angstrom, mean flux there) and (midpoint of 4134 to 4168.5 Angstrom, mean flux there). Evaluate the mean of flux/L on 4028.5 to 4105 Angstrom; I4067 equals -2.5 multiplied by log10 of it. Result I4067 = 0.06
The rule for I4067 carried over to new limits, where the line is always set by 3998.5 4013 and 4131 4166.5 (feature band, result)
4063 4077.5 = 0.145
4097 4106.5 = 0.103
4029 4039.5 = 0.111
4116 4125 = -0.112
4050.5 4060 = -0.048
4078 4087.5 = -0.043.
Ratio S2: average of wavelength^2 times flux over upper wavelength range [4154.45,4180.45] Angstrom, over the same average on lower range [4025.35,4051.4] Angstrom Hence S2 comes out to 1.47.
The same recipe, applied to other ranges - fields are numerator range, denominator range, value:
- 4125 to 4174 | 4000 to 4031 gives 1.34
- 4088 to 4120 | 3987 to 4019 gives 1.32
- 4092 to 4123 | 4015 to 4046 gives 1.22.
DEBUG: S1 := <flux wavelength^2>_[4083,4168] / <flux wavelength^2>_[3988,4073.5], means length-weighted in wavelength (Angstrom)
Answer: 1.34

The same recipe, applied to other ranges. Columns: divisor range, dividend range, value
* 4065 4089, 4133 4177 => 1.23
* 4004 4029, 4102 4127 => 1.28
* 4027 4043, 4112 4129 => 1.39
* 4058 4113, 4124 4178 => 1.19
